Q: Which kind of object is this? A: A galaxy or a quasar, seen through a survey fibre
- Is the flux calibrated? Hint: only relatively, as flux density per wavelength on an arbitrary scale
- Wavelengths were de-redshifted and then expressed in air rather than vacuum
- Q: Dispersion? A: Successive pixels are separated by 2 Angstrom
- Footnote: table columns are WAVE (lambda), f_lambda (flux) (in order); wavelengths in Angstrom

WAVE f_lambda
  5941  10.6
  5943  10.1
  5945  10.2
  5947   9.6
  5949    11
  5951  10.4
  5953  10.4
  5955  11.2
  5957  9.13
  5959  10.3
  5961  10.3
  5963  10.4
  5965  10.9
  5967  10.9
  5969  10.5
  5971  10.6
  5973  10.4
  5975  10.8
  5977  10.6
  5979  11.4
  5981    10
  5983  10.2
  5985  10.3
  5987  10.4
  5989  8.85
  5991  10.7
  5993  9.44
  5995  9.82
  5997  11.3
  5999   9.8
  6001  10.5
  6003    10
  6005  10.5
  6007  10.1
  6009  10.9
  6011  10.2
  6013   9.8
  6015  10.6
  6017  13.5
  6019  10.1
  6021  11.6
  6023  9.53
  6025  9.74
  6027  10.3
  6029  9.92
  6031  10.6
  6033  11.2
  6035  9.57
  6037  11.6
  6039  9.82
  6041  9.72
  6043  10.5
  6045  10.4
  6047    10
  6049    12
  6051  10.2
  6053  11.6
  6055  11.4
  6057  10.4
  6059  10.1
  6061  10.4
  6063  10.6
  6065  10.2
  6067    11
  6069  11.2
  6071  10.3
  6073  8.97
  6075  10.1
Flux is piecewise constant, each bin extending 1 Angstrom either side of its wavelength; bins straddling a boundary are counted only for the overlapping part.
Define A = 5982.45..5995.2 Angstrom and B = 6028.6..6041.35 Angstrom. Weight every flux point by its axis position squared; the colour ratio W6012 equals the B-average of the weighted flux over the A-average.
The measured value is 1.06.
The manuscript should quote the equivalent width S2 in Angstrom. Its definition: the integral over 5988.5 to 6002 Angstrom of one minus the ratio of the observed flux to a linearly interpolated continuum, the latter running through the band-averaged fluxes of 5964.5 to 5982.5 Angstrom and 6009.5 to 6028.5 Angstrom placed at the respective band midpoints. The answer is 0.7 Angstrom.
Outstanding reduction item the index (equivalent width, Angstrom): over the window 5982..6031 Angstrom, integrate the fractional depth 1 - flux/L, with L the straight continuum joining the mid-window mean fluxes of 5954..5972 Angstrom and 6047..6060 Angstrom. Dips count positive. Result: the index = 1.5 Angstrom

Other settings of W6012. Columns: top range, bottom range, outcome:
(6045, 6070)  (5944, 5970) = 1.07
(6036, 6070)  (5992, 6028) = 1.04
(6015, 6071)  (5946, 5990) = 1.05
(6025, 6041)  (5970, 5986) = 1.00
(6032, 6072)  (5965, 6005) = 1.05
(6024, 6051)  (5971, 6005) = 1.03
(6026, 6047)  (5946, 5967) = 1.02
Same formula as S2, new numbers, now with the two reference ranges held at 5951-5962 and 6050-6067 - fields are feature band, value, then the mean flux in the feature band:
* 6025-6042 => 0.4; 10.3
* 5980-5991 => 0.4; 10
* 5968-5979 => -0.3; 10.7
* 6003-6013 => 0.1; 10.3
